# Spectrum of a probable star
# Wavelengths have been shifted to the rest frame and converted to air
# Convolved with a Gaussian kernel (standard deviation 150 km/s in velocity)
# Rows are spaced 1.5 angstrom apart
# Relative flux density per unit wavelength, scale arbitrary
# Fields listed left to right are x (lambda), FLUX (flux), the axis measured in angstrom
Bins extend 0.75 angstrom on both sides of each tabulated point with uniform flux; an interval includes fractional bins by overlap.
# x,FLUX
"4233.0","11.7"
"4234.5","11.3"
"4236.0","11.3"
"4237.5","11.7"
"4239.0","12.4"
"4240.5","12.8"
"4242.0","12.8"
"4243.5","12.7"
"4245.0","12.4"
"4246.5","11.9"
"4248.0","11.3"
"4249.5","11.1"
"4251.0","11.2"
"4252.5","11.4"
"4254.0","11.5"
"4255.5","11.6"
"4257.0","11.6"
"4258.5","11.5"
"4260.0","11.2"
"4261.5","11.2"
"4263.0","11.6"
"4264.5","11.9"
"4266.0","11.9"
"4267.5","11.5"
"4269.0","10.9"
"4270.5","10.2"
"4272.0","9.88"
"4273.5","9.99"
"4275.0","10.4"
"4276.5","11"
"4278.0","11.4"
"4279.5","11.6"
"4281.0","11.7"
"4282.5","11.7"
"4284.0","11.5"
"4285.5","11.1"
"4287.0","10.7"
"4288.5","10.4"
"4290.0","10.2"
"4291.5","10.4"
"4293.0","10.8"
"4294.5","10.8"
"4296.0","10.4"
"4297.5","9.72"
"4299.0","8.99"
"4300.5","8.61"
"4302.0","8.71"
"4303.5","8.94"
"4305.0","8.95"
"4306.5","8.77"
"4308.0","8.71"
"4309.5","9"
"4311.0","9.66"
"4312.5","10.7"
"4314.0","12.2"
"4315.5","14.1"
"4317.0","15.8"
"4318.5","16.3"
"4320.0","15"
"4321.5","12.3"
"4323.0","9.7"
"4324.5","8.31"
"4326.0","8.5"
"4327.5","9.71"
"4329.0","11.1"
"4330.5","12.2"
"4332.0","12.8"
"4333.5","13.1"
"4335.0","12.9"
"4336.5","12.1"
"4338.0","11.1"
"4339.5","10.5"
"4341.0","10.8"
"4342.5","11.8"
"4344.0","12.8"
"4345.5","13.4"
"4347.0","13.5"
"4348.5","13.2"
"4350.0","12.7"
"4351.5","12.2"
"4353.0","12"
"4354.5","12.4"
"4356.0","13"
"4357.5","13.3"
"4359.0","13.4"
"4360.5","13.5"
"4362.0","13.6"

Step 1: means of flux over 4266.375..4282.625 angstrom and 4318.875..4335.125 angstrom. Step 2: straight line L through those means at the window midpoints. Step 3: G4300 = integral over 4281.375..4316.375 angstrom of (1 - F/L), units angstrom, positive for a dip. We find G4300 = 2.9 angstrom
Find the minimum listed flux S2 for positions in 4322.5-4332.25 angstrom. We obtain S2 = 8.31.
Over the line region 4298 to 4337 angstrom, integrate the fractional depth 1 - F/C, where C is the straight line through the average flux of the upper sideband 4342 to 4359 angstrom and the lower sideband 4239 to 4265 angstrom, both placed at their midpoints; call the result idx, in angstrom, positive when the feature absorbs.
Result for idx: 4.48 angstrom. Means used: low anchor 11.8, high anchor 12.8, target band 11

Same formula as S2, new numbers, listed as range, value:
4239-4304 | 8.61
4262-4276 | 9.88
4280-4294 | 10.2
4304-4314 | 8.71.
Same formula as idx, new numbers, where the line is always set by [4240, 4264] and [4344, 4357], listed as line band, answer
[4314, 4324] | -0.9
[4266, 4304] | 5.0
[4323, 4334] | 1.6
